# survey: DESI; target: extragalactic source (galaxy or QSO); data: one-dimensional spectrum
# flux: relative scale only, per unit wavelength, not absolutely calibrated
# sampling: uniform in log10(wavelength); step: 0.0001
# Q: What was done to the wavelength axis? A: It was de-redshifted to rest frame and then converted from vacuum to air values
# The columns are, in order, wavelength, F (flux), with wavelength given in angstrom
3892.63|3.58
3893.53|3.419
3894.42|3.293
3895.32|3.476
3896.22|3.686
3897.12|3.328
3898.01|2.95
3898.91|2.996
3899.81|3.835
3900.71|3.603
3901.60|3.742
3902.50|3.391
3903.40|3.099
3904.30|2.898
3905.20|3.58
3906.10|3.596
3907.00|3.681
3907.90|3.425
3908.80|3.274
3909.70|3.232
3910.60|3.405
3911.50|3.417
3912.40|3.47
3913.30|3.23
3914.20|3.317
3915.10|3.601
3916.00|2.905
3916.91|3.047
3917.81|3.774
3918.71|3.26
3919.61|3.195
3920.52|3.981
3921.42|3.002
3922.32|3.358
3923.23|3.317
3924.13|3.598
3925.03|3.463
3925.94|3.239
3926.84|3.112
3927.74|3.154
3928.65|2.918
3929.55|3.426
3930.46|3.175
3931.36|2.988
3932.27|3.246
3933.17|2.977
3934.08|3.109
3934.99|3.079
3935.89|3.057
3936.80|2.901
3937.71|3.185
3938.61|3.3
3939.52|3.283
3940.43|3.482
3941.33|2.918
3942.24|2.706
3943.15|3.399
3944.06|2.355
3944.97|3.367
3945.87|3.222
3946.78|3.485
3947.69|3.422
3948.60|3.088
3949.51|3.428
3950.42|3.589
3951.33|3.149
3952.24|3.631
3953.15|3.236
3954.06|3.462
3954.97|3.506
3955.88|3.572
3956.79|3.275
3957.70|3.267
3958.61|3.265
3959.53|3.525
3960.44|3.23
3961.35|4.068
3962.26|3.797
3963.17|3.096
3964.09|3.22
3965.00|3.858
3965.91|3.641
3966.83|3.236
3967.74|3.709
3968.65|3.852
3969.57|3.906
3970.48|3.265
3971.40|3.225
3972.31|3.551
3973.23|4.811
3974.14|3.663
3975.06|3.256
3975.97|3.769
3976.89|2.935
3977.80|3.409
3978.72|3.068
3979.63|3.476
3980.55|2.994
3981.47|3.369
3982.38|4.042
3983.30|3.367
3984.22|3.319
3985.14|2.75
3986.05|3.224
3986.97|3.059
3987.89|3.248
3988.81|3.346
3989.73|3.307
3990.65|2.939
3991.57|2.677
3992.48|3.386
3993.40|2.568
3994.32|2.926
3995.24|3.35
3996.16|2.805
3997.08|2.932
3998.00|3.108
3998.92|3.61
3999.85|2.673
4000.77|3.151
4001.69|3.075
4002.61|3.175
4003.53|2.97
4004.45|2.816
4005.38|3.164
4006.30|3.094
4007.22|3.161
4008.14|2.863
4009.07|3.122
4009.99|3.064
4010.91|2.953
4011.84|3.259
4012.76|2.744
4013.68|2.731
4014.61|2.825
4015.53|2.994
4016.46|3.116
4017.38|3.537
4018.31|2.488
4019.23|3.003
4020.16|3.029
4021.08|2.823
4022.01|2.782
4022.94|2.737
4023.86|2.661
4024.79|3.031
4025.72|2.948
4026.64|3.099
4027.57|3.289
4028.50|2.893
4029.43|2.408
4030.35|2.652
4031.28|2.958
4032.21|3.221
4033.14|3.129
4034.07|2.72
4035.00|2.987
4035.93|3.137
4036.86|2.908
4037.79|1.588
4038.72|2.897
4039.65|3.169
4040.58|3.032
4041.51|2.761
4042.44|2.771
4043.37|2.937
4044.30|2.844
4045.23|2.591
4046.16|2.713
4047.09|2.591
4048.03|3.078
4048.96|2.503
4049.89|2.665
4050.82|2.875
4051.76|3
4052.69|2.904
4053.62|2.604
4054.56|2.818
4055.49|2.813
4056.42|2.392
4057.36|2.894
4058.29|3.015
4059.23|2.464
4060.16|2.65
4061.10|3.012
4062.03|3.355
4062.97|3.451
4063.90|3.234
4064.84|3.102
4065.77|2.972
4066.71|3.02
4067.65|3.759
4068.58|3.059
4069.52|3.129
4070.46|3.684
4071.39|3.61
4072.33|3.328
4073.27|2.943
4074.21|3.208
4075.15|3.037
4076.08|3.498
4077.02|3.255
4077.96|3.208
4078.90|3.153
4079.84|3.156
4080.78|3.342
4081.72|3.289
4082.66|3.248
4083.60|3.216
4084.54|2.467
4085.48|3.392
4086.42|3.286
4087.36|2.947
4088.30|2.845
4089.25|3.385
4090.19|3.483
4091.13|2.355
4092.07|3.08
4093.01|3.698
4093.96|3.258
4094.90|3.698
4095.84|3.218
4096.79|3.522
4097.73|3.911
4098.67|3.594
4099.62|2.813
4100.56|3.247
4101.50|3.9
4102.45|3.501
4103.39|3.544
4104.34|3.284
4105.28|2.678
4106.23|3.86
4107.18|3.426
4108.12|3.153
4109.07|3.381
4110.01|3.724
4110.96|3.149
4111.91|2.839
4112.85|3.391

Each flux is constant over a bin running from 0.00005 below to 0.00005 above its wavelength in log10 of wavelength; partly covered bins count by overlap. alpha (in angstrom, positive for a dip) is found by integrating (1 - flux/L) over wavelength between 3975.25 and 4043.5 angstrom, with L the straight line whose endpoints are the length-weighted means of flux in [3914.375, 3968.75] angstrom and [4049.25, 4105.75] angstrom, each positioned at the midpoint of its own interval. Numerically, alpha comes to 4.5 angstrom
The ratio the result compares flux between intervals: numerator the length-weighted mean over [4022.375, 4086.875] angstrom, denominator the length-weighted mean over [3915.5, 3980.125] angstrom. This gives 0.89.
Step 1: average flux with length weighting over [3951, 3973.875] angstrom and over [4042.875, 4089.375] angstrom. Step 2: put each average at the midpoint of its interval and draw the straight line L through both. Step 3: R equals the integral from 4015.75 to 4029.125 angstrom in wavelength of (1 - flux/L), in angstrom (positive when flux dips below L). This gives 1.21 angstrom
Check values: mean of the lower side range 3.54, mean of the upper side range 3.04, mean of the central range 2.95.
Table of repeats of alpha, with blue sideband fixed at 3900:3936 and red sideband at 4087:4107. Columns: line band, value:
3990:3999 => 0.84 angstrom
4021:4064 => 6.15 angstrom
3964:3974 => -1.08 angstrom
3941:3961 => 0.20 angstrom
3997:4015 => 1.59 angstrom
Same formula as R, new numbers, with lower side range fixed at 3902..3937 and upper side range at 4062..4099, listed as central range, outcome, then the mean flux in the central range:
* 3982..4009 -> 1.37 angstrom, 3.1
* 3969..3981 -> -0.79 angstrom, 3.49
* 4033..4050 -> 2.48 angstrom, 2.79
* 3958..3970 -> -1.06 angstrom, 3.56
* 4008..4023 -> 1.45 angstrom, 2.95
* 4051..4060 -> 1.37 angstrom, 2.77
